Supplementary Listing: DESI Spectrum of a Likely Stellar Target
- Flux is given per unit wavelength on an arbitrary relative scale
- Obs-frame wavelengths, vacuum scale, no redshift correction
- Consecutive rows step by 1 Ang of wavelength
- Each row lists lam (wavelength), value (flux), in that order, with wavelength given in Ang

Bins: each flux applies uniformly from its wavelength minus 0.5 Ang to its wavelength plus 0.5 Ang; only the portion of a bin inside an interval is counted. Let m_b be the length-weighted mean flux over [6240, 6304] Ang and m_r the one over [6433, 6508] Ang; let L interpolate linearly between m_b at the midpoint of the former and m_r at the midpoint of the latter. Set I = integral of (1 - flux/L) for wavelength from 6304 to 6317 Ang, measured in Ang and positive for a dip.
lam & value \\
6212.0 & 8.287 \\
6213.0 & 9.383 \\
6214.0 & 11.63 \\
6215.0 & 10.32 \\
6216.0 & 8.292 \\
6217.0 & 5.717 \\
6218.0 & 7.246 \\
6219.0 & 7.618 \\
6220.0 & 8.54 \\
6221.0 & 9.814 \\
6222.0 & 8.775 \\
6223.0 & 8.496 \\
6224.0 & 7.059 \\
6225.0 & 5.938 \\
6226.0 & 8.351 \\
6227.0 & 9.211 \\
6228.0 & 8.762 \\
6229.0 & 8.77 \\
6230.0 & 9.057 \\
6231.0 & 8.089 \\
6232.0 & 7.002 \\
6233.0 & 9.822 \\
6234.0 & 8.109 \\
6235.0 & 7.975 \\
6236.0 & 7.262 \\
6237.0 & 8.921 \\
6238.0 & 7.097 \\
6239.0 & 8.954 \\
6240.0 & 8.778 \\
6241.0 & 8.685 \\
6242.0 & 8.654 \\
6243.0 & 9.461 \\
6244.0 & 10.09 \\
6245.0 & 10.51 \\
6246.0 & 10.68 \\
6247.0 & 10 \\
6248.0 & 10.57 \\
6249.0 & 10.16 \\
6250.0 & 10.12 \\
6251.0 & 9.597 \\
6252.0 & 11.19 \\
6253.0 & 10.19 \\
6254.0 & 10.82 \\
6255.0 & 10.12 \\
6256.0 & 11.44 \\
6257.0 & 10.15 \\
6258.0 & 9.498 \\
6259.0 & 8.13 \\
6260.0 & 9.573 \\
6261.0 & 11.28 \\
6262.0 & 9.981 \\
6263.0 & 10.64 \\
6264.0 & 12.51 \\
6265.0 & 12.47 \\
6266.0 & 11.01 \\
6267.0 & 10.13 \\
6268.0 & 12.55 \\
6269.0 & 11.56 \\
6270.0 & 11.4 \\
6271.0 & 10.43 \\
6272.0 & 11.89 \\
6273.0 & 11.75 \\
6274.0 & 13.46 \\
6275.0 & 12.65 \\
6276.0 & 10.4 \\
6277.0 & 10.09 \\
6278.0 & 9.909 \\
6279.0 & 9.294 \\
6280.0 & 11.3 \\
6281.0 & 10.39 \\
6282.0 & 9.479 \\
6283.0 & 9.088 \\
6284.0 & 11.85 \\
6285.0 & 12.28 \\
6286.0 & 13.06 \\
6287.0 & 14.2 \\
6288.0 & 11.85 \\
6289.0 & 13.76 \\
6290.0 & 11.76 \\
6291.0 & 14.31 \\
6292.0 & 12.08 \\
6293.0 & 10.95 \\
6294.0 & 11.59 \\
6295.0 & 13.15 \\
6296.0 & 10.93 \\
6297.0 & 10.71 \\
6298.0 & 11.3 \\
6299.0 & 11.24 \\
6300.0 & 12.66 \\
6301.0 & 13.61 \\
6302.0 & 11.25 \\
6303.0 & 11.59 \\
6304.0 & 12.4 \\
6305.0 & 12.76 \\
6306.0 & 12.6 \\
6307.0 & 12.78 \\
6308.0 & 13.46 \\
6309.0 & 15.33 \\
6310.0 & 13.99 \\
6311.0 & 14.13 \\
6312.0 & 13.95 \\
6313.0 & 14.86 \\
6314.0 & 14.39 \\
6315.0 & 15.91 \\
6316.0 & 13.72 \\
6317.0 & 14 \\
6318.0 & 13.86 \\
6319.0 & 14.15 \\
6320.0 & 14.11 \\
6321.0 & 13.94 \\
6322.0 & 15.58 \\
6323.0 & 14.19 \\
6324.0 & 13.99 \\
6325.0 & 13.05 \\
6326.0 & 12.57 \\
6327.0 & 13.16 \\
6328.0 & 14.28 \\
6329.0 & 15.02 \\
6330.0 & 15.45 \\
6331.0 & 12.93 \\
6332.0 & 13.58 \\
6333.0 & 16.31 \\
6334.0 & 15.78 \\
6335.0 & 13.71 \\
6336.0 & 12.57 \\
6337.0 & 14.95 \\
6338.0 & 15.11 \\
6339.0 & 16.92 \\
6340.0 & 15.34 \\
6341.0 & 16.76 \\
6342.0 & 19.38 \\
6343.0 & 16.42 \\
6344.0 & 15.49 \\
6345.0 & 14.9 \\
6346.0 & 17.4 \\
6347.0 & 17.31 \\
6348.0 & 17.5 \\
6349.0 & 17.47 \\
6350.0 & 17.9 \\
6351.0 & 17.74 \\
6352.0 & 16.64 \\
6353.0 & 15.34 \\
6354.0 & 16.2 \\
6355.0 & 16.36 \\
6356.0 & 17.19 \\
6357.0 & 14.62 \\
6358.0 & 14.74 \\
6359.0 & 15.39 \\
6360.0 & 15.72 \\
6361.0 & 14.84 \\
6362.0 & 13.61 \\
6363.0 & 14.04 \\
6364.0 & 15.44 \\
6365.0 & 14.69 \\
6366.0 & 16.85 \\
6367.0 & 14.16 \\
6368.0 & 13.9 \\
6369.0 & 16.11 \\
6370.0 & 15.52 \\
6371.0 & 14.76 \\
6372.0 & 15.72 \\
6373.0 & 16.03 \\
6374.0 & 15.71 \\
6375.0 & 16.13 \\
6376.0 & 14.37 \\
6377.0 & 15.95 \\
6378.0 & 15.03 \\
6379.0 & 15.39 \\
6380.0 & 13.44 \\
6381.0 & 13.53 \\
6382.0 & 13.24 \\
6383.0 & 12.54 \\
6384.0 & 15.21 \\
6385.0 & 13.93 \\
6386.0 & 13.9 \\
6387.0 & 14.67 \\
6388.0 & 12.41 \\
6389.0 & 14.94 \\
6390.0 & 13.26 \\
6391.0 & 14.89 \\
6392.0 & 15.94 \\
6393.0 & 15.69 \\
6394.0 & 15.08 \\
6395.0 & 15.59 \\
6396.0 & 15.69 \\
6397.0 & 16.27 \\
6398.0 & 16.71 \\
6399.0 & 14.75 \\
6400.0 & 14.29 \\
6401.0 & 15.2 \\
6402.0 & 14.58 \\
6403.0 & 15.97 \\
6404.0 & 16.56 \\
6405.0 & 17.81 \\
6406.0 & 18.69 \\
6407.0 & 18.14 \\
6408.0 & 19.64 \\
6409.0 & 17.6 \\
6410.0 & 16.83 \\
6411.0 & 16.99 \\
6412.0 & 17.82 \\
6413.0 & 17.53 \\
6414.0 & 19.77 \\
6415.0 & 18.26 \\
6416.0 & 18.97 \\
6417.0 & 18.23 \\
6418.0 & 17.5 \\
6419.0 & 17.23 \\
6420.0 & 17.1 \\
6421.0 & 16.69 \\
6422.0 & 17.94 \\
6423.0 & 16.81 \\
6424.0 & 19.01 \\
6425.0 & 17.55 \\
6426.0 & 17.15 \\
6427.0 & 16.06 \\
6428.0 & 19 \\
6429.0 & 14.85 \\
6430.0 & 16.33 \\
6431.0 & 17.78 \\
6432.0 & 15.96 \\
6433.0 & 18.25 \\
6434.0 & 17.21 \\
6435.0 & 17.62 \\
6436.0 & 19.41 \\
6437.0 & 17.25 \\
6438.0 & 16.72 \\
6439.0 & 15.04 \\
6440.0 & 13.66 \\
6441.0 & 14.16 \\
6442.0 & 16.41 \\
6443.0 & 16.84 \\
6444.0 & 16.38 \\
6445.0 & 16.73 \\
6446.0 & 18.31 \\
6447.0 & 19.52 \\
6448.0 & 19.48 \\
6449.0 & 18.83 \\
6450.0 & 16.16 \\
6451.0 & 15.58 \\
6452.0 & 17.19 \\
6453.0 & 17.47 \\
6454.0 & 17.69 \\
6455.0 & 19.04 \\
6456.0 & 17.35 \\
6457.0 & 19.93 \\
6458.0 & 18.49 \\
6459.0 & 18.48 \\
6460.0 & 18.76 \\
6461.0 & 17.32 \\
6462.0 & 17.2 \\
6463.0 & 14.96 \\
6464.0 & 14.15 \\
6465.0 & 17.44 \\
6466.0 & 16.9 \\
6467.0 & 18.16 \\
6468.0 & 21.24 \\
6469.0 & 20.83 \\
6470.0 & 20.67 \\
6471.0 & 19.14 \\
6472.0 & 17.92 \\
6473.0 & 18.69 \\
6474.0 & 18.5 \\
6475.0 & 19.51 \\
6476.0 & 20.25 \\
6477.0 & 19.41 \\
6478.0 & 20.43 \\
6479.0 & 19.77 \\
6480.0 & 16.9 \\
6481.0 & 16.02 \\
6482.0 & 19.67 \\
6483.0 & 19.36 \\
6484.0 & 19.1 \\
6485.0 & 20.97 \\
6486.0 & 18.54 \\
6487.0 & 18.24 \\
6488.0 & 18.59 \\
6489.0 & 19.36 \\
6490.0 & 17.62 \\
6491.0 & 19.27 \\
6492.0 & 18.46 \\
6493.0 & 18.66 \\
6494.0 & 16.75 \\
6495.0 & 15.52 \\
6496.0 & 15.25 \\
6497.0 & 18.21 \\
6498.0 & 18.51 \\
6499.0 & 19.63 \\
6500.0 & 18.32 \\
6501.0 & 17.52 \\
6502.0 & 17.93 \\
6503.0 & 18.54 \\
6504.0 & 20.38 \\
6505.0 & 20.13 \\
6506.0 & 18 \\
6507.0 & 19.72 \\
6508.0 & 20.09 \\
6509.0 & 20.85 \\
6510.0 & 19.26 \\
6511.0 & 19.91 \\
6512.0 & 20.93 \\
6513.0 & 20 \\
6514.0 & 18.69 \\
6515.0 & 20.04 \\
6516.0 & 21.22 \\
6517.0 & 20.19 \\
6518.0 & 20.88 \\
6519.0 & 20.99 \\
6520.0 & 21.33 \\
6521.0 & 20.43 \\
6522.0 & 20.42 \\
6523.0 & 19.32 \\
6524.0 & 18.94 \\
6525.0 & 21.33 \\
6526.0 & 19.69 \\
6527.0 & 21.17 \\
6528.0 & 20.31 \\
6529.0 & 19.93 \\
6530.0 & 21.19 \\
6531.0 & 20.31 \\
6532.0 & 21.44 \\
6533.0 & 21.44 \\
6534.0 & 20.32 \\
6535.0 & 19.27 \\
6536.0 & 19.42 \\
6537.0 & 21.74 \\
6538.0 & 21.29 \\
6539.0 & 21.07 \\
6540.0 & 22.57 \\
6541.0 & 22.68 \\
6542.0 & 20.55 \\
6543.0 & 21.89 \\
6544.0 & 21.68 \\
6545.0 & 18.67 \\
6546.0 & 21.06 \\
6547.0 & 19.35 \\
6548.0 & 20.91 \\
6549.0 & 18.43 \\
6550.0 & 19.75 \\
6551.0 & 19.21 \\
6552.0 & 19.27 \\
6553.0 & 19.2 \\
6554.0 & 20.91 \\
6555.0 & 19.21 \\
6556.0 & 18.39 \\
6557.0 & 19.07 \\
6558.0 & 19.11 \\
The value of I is -1.57 Ang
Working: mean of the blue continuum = 11.1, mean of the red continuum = 18.1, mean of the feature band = 13.9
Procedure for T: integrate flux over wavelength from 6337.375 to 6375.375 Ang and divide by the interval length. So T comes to 15.9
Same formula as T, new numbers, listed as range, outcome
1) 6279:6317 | 12.5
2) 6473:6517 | 18.9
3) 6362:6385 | 14.8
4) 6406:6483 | 17.8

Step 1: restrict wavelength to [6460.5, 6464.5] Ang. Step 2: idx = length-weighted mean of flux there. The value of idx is 15.9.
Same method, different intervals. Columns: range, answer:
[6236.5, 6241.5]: 8.49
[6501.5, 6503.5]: 18.2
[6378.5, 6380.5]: 14.4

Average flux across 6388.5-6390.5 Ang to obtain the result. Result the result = 14.1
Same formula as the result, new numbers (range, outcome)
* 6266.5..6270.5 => 11.4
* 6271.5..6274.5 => 12.4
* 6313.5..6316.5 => 14.7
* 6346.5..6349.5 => 17.4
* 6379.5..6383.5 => 13.2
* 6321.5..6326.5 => 13.9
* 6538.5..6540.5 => 21.8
